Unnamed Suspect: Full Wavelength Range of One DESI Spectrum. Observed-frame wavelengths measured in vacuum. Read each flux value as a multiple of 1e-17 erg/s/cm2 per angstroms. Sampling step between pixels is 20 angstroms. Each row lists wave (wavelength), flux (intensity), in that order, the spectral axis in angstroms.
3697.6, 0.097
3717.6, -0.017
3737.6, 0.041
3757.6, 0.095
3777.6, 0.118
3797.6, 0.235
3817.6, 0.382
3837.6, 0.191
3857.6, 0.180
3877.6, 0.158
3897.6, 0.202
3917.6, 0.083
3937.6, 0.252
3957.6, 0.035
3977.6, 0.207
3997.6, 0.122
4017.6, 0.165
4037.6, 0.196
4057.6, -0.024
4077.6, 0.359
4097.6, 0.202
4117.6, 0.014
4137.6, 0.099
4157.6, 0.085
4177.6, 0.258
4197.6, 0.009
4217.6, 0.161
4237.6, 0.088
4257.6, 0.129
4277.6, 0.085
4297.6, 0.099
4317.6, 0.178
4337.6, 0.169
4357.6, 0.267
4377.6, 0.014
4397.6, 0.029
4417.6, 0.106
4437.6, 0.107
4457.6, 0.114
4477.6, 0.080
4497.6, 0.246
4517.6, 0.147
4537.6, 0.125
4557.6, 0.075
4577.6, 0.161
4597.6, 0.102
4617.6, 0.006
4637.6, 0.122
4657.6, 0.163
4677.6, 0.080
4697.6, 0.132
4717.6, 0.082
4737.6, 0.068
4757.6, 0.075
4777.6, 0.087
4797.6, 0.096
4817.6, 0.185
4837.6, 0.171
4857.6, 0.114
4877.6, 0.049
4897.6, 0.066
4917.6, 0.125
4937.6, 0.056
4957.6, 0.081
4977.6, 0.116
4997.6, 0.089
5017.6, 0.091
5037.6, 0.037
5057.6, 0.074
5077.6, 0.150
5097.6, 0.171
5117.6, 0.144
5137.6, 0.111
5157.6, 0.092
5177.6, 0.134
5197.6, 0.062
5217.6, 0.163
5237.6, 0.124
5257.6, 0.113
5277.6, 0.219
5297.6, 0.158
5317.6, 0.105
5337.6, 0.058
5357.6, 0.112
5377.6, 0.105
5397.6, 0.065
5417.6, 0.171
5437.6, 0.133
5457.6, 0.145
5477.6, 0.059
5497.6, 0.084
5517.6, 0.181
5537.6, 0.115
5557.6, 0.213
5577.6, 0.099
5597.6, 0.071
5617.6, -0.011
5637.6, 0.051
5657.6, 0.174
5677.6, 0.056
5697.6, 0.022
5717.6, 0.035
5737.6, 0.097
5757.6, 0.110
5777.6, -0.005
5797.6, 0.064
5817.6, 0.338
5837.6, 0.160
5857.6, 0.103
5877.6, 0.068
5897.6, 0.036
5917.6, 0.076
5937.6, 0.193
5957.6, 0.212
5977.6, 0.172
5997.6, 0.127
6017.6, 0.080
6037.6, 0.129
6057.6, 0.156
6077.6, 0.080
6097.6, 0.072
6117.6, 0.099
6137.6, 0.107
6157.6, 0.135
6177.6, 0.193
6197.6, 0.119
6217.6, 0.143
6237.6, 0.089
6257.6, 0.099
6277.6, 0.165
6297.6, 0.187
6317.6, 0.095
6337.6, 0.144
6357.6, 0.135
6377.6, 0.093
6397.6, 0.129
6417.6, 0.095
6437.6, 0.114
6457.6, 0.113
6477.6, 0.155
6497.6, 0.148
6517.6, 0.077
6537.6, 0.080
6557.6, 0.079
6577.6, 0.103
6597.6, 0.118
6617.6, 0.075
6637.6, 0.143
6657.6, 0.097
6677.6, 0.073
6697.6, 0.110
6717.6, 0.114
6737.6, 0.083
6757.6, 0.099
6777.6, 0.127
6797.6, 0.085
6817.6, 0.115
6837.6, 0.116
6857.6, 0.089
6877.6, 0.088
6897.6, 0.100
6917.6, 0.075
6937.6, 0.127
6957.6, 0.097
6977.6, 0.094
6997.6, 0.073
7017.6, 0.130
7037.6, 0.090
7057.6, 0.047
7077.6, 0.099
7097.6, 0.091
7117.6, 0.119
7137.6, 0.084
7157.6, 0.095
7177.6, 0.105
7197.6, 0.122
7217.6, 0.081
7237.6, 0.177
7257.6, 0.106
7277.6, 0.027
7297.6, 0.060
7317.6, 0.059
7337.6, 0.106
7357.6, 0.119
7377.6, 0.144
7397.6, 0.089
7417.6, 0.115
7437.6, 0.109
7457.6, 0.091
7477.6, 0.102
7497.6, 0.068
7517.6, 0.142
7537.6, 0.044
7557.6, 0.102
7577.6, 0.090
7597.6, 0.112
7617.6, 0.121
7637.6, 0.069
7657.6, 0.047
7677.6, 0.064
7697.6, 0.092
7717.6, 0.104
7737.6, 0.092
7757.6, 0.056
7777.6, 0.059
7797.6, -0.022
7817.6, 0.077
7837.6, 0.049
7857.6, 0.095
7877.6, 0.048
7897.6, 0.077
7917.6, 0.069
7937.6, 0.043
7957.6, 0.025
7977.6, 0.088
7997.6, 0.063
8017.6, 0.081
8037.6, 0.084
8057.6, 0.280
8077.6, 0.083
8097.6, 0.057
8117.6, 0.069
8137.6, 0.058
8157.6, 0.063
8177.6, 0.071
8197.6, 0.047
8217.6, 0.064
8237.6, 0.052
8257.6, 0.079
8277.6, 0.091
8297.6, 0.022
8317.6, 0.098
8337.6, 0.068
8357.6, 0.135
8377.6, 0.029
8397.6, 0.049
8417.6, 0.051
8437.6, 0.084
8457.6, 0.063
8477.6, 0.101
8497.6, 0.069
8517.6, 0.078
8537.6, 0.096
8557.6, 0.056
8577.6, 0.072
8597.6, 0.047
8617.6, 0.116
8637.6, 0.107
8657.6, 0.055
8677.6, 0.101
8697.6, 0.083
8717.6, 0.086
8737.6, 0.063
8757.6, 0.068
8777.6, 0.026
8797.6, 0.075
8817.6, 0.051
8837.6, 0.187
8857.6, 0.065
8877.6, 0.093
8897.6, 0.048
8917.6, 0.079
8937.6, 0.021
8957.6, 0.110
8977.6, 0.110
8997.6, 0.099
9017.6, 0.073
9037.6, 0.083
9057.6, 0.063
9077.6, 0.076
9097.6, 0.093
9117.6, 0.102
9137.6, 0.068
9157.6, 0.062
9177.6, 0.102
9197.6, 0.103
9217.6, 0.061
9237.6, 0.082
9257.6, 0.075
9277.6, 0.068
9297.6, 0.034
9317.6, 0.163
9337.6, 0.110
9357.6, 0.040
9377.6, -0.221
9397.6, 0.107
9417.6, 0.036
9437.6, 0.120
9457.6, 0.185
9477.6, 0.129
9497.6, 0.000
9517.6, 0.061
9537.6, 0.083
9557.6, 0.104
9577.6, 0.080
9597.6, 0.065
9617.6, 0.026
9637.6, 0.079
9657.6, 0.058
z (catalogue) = 1.16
